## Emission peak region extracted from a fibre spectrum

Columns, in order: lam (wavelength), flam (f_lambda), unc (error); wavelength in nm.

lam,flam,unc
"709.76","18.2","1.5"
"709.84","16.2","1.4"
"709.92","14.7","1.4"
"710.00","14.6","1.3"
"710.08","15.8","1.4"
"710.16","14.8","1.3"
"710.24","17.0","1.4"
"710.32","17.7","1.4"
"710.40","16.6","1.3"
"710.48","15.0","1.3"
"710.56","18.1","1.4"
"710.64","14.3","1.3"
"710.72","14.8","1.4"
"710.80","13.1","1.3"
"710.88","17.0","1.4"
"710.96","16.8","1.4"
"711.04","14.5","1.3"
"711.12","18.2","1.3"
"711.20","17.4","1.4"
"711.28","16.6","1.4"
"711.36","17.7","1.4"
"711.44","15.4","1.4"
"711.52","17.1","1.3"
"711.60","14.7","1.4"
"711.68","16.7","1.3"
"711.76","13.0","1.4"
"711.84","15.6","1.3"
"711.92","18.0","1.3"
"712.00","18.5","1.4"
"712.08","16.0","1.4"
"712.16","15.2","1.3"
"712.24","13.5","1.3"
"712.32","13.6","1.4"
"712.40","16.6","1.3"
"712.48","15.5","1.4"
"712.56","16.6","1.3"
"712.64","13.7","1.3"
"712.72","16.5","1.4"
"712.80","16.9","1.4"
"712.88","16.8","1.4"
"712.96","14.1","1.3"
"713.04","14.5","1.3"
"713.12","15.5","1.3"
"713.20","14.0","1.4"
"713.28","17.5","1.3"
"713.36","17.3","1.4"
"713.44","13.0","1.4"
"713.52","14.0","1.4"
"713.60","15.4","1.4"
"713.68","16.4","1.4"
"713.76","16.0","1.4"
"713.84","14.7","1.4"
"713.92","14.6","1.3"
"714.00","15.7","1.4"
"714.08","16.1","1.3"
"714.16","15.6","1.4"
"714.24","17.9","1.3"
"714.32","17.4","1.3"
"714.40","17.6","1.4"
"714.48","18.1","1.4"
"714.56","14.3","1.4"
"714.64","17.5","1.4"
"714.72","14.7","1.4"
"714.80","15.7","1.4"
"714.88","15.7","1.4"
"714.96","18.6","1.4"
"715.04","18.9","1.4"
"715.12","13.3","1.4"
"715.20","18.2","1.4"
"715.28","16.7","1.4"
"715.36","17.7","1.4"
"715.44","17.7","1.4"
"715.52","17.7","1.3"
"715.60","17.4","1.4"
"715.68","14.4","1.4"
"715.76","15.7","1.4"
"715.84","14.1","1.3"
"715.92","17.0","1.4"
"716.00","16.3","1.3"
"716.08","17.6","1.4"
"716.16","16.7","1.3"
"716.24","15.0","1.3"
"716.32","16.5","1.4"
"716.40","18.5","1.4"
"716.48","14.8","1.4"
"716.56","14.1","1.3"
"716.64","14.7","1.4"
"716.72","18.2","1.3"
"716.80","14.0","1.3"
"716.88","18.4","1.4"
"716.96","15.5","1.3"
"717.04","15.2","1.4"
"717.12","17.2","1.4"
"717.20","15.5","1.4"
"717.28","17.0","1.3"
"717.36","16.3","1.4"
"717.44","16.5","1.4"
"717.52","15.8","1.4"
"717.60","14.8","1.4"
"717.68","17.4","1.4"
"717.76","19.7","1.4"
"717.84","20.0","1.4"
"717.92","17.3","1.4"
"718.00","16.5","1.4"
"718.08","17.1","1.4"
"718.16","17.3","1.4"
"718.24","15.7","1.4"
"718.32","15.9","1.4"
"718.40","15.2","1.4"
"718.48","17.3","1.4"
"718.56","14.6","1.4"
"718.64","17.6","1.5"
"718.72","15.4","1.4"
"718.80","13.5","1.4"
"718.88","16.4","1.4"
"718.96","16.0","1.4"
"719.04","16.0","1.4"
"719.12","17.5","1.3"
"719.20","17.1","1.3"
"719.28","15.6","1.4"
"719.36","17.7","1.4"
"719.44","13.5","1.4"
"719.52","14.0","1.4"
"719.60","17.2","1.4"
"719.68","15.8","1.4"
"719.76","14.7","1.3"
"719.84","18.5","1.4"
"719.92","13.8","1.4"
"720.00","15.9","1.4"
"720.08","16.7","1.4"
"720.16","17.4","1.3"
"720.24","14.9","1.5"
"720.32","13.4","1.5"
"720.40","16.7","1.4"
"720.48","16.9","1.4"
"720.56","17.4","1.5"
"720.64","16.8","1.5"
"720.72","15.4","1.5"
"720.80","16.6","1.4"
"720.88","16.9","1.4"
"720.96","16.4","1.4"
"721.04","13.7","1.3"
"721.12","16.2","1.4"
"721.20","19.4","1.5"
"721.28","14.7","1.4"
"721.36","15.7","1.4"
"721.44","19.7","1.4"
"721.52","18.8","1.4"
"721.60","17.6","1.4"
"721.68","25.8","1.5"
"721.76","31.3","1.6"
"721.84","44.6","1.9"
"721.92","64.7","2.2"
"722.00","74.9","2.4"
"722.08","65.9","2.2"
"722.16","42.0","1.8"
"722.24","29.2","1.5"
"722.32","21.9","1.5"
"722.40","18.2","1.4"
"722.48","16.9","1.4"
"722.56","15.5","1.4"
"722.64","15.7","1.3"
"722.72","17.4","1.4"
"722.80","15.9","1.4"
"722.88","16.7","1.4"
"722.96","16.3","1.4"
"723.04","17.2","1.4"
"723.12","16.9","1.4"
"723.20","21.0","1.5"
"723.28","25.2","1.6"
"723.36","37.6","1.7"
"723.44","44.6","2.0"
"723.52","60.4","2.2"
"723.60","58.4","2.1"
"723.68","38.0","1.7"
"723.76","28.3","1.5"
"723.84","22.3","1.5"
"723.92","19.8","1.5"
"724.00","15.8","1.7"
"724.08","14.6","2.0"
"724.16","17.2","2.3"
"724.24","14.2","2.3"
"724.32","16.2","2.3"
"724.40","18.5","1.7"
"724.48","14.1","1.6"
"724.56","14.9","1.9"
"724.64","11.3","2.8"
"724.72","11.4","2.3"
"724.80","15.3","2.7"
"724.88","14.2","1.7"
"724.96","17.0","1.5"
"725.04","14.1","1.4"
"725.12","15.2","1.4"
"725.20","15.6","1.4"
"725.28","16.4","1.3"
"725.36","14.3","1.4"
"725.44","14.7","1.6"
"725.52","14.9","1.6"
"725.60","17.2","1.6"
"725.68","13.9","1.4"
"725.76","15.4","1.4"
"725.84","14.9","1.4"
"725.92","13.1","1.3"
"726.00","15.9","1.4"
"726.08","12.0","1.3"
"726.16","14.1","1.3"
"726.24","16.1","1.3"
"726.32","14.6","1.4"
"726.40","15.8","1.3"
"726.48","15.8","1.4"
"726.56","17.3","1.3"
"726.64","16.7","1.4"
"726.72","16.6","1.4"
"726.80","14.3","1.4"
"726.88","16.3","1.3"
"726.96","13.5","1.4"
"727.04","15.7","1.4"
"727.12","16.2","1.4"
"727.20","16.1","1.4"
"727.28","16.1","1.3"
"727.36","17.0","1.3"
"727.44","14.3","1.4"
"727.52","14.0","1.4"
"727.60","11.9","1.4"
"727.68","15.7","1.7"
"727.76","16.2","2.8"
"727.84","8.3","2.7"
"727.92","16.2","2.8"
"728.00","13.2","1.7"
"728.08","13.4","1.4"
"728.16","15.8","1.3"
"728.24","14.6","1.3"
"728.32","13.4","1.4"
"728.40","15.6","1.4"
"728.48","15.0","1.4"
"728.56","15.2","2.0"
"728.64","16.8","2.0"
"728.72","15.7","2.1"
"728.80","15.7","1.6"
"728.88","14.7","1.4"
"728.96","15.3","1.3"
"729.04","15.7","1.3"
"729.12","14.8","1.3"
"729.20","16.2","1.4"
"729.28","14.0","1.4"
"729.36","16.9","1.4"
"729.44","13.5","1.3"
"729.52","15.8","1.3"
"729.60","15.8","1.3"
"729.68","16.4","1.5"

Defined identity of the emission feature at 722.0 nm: [S II]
